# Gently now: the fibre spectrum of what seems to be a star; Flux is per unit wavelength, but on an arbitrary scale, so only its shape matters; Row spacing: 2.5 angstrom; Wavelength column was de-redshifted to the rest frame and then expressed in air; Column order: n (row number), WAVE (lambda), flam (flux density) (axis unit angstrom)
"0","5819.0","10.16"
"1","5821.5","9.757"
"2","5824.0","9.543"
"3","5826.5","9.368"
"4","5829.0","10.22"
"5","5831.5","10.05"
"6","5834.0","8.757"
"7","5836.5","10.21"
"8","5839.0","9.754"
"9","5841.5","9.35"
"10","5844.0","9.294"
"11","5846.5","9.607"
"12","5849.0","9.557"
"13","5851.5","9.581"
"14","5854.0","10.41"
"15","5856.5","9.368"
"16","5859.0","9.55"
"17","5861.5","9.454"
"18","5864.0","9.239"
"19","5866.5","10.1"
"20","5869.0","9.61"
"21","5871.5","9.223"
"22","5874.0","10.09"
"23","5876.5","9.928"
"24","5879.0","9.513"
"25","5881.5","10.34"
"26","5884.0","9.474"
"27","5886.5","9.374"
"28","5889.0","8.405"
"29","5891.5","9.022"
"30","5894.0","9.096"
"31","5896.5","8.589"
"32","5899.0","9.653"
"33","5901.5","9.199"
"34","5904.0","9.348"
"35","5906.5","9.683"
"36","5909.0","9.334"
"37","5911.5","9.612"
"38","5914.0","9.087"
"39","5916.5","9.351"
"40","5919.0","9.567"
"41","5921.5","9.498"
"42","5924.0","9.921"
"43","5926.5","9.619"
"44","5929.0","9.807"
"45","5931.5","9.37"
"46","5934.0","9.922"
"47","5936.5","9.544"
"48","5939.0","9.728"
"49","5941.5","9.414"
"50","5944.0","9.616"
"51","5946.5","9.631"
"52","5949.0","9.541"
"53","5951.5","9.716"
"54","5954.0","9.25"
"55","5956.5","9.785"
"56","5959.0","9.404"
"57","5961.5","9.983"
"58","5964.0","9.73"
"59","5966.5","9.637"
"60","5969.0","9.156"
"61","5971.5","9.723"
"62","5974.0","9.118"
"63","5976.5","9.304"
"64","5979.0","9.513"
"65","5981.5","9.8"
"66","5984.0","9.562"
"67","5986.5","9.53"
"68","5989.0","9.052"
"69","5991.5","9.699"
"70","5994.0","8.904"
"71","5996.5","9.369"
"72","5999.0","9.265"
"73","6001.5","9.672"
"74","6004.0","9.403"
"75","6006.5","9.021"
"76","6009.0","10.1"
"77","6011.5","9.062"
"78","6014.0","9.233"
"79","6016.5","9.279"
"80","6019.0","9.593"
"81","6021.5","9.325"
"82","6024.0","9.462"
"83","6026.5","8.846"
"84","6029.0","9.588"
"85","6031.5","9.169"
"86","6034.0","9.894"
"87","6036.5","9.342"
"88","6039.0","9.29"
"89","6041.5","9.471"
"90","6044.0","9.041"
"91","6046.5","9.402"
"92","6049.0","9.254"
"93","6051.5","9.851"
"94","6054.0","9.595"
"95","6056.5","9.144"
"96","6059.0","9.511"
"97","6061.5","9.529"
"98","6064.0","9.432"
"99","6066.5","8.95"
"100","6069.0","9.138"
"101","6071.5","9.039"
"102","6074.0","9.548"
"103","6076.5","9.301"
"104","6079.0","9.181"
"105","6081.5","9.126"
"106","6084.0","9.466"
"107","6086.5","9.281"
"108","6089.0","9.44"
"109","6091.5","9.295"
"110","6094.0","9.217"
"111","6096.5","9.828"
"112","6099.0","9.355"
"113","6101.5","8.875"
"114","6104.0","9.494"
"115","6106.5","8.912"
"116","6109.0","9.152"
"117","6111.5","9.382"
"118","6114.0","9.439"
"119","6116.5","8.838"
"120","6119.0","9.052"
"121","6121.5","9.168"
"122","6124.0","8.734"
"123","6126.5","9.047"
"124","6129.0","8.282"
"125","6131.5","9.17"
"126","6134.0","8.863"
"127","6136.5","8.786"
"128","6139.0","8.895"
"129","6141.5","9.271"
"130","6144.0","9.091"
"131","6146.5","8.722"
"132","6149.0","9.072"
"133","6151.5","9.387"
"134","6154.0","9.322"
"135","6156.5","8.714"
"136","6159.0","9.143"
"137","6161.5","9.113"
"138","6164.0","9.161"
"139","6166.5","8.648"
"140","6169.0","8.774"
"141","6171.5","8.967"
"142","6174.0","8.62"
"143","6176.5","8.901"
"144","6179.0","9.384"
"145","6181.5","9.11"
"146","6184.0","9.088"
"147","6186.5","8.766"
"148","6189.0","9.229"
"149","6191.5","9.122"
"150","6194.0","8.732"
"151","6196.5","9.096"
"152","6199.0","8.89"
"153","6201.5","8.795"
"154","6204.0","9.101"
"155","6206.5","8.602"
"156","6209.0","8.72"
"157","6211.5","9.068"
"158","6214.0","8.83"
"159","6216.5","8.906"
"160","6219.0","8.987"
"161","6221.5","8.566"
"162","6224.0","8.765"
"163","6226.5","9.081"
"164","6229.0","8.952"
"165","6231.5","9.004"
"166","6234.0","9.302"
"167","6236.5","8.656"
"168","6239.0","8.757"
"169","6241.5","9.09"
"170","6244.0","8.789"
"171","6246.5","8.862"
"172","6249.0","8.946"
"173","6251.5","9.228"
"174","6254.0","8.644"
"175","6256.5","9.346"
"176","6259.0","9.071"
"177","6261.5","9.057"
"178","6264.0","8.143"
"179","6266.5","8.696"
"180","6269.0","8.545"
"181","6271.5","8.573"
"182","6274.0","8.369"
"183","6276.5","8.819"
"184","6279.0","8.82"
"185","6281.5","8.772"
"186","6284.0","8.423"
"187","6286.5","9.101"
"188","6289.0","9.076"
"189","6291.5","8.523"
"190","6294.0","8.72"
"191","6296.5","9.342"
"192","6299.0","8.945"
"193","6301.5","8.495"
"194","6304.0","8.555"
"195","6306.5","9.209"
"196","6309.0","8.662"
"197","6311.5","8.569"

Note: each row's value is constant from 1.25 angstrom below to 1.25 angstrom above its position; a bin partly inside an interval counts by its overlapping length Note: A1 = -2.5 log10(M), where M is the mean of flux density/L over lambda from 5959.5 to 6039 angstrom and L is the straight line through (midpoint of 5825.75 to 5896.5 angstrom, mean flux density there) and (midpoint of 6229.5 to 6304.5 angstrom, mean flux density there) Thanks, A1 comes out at -0.01 mag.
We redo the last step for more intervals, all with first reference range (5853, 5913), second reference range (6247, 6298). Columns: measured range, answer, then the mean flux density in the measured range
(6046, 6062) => -0.03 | 9.47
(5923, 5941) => -0.03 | 9.69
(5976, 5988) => -0.03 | 9.55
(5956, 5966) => -0.04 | 9.71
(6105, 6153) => 0.00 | 9.02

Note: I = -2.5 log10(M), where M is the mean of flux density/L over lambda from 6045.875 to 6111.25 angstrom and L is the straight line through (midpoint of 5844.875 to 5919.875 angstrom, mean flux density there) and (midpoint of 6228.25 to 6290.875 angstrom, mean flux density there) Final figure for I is -0.02 mag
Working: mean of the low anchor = 9.48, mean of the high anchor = 8.84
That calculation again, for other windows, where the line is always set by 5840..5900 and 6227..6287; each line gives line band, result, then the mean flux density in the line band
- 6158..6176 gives 0.01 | 8.91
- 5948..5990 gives -0.02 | 9.52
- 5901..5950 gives -0.02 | 9.54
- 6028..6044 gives -0.03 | 9.42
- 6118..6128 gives 0.01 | 8.98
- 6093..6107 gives -0.02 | 9.3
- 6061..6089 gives -0.02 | 9.27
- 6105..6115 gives -0.02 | 9.22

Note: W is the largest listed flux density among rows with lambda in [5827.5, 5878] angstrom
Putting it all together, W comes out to 10.41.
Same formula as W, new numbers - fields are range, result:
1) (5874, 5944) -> 10.34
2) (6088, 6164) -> 9.828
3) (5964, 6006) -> 9.8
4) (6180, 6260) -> 9.346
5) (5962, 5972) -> 9.73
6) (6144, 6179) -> 9.387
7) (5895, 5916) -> 9.683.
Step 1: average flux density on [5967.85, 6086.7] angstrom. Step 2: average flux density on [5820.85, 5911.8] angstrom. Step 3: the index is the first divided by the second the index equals 0.98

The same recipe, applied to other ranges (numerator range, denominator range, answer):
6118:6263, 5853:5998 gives 0.94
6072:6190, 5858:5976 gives 0.96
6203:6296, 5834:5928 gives 0.93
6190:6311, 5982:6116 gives 0.95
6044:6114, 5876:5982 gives 0.98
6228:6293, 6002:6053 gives 0.94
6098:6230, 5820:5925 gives 0.94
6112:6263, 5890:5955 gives 0.95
